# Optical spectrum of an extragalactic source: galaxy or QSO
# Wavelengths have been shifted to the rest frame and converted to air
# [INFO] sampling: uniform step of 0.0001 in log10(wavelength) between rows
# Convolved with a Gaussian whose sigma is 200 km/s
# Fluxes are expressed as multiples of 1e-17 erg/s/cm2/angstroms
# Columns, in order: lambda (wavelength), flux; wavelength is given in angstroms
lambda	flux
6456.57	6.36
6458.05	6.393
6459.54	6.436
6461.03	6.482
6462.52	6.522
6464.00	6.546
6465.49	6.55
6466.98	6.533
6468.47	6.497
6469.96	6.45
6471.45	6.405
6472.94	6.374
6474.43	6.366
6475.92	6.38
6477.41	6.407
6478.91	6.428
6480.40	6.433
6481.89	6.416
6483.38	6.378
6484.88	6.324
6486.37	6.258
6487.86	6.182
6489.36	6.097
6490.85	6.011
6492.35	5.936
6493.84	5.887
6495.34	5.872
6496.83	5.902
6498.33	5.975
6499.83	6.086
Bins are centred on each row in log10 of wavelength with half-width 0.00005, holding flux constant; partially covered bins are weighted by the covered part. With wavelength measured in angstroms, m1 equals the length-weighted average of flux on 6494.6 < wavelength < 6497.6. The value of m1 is 5.89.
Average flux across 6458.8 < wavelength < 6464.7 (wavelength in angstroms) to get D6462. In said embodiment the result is 6.5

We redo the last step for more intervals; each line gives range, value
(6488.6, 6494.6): 5.98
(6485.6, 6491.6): 6.14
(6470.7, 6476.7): 6.38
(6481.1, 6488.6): 6.32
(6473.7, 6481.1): 6.4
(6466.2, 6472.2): 6.47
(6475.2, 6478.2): 6.38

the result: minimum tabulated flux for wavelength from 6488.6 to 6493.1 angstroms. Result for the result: 5.936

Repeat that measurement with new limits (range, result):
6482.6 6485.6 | 6.324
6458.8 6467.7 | 6.436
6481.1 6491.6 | 6.011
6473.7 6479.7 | 6.366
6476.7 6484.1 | 6.378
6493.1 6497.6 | 5.872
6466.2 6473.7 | 6.374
